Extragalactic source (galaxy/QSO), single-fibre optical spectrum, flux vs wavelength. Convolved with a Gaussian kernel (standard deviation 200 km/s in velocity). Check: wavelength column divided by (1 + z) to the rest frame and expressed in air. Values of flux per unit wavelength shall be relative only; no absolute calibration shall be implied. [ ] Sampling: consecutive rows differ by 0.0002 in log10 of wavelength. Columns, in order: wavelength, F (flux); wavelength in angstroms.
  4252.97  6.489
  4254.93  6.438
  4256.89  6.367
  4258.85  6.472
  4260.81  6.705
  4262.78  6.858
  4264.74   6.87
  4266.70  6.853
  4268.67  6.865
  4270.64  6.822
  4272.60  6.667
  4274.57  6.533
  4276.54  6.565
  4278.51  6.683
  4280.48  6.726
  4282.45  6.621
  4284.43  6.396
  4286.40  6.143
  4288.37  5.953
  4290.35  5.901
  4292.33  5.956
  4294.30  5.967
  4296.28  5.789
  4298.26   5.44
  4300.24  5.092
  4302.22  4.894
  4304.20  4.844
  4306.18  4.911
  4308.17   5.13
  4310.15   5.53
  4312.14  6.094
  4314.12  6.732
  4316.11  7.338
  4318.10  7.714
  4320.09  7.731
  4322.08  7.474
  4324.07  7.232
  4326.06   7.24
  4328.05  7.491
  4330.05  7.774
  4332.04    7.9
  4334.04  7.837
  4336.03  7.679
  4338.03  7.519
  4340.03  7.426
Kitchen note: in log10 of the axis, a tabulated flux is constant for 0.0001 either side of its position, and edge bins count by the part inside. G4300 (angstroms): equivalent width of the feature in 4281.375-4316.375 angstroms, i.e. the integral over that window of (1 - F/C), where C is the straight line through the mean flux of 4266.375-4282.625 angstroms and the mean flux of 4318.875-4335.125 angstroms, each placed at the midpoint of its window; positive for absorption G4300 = 6.5 angstroms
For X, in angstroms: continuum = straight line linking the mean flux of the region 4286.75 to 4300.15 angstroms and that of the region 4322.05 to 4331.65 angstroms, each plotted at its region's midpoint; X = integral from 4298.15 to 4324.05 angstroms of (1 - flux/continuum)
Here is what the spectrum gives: 2.26 angstroms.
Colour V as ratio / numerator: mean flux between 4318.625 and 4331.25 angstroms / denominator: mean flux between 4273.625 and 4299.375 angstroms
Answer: 1.21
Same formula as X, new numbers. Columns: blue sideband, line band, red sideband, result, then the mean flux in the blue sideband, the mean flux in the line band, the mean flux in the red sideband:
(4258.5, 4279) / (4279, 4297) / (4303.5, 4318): 0.52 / 6.73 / 6.18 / 5.93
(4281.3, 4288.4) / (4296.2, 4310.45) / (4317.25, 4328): 3.60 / 6.33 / 5.15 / 7.48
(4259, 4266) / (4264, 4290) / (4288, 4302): -1.20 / 6.77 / 6.57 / 5.67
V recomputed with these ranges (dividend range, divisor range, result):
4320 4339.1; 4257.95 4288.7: 1.14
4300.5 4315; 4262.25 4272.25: 0.79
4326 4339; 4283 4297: 1.27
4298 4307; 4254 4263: 0.77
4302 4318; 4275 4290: 0.91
